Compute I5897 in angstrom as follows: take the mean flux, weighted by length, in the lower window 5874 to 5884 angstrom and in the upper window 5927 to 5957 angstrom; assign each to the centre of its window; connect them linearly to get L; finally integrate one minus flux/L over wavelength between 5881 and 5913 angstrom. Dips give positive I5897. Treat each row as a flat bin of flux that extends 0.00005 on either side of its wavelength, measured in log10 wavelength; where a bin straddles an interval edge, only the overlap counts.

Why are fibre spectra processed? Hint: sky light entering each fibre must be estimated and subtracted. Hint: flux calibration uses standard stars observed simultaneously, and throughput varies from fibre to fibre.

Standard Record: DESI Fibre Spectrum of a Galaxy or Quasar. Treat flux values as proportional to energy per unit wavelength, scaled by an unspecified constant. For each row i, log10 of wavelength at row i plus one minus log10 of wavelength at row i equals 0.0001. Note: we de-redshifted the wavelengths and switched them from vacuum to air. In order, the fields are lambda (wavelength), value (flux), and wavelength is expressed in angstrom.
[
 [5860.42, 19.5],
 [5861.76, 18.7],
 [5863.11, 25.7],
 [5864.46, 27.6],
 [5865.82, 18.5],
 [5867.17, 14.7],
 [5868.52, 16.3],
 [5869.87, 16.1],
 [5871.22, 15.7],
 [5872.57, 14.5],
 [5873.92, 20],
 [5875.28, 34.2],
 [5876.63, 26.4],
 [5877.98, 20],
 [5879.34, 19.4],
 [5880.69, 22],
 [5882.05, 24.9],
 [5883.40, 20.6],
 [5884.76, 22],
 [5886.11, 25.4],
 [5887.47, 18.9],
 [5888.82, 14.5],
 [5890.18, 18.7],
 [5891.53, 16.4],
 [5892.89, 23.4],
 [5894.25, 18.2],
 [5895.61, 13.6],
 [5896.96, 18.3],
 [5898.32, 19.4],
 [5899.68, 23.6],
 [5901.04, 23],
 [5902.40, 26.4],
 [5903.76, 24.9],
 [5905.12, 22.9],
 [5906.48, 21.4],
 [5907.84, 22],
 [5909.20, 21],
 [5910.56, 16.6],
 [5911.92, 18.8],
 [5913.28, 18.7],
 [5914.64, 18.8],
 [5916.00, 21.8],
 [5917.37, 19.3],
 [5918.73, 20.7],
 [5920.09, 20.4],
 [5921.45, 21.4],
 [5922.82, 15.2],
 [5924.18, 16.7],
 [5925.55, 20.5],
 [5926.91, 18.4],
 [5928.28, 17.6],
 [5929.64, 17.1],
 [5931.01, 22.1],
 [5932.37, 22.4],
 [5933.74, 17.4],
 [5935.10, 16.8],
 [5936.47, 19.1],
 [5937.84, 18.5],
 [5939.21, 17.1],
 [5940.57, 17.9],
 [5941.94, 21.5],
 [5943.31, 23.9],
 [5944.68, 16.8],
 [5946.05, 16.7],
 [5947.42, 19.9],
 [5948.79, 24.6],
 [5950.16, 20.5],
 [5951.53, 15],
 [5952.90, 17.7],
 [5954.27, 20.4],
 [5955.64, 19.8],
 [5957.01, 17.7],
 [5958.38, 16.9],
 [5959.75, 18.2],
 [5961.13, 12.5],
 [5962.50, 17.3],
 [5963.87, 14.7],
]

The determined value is 2.5 angstrom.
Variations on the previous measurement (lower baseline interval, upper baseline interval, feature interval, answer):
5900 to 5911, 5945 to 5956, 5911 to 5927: 1.7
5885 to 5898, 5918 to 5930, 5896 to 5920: -2.8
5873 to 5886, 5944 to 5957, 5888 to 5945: 3.7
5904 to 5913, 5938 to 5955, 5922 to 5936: 1.0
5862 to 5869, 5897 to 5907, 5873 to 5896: 0.6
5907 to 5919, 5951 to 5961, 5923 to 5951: -0.9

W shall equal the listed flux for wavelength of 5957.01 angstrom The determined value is 17.7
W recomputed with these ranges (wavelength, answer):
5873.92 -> 20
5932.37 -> 22.4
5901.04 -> 23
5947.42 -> 19.9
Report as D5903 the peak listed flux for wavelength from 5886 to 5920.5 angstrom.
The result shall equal 26.4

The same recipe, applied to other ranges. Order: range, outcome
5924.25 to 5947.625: 23.9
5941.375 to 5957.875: 24.6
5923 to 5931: 20.5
